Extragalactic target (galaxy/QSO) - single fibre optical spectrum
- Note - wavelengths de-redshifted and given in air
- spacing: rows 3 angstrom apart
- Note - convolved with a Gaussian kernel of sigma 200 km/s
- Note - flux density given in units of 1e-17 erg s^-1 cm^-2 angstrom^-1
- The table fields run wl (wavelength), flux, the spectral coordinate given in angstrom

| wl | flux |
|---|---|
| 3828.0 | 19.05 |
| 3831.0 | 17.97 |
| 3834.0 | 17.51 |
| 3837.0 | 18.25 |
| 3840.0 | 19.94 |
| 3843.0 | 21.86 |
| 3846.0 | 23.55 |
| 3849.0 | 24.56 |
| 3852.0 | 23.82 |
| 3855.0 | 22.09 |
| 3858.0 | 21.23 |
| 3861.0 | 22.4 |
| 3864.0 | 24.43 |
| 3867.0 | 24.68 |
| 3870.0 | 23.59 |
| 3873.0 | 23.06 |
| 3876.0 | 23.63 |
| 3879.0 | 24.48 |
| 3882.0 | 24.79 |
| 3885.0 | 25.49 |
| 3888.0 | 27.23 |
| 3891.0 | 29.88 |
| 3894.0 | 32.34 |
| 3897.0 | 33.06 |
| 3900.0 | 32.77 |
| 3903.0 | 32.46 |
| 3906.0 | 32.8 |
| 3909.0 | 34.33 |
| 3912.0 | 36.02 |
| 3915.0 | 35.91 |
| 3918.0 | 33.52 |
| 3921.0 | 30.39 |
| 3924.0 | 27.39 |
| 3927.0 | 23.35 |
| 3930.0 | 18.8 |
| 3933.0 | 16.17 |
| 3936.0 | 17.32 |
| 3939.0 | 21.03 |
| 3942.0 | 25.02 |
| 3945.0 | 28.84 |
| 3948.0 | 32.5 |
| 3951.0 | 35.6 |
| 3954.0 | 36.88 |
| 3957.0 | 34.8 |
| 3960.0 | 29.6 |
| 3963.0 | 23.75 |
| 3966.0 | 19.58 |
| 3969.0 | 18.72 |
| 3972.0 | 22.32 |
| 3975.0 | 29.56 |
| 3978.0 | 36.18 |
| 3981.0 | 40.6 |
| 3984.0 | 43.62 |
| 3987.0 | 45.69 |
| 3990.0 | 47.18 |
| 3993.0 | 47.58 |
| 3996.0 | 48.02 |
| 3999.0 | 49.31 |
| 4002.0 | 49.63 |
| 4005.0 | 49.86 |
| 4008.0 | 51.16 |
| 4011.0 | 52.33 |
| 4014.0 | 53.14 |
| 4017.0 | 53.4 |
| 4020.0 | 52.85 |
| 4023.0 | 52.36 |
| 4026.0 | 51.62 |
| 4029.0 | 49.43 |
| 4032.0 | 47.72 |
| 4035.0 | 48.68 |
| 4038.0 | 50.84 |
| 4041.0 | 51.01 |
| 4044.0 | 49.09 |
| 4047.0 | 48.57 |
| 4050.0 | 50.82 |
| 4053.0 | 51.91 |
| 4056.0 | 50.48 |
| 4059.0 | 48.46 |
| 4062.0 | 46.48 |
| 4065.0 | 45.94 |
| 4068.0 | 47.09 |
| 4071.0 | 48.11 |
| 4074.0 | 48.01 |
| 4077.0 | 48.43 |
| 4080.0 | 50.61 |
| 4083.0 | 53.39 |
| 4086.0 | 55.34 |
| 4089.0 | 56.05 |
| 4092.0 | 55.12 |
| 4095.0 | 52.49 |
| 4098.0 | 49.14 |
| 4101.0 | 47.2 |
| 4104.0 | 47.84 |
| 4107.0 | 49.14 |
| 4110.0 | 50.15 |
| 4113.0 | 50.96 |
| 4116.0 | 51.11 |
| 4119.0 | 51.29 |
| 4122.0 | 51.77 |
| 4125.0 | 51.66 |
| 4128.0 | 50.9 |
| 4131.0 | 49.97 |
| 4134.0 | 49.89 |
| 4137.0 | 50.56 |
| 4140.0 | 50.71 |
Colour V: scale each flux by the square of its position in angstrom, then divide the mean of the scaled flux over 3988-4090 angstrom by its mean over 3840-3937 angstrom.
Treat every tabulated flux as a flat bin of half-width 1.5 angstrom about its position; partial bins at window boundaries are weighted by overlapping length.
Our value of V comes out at 2.0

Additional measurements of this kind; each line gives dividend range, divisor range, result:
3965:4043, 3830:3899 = 2.01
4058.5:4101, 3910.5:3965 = 1.92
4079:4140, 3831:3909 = 2.28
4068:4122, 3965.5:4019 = 1.25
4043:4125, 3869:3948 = 1.99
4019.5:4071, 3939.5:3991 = 1.61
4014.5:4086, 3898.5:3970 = 1.87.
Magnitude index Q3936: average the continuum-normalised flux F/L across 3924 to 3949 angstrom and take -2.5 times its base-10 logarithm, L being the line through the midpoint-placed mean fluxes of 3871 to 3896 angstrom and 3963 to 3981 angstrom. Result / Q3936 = 0.15 mag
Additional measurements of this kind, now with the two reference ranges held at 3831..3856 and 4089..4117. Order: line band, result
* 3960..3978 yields 0.40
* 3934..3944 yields 0.45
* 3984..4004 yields -0.24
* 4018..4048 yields -0.18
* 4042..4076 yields -0.07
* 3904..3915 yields -0.20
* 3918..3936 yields 0.28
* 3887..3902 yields -0.16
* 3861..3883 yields 0.02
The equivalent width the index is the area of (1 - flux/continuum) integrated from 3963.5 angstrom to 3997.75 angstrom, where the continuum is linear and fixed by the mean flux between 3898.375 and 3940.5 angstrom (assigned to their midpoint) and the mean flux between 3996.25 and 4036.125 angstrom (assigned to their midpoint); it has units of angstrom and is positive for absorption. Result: 5.6 angstrom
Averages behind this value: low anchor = 28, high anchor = 50.8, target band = 36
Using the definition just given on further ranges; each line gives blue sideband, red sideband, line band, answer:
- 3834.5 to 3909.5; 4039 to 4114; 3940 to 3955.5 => 1.49 angstrom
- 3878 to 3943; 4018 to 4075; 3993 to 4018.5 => -4.51 angstrom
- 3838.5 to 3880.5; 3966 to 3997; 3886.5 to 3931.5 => -3.38 angstrom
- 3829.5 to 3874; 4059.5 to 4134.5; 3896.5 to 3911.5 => -2.85 angstrom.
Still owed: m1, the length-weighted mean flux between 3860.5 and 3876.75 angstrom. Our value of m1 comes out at 23.7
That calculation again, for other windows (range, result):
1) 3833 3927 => 26.7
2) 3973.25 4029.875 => 47.4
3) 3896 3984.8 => 29.3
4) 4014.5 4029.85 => 52.1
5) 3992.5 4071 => 49.9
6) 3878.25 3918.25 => 31.1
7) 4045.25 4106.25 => 50.1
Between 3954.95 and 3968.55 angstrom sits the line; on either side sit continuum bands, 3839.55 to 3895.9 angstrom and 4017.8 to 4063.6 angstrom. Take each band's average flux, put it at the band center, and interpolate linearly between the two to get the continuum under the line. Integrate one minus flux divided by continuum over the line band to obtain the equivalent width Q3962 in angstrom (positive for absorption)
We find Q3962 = 4.11 angstrom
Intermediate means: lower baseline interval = 24.5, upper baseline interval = 50.1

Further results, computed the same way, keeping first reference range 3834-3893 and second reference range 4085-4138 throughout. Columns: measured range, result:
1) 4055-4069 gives -0.62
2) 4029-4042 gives -2.08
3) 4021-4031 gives -2.27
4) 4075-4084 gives -0.56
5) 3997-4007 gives -2.74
